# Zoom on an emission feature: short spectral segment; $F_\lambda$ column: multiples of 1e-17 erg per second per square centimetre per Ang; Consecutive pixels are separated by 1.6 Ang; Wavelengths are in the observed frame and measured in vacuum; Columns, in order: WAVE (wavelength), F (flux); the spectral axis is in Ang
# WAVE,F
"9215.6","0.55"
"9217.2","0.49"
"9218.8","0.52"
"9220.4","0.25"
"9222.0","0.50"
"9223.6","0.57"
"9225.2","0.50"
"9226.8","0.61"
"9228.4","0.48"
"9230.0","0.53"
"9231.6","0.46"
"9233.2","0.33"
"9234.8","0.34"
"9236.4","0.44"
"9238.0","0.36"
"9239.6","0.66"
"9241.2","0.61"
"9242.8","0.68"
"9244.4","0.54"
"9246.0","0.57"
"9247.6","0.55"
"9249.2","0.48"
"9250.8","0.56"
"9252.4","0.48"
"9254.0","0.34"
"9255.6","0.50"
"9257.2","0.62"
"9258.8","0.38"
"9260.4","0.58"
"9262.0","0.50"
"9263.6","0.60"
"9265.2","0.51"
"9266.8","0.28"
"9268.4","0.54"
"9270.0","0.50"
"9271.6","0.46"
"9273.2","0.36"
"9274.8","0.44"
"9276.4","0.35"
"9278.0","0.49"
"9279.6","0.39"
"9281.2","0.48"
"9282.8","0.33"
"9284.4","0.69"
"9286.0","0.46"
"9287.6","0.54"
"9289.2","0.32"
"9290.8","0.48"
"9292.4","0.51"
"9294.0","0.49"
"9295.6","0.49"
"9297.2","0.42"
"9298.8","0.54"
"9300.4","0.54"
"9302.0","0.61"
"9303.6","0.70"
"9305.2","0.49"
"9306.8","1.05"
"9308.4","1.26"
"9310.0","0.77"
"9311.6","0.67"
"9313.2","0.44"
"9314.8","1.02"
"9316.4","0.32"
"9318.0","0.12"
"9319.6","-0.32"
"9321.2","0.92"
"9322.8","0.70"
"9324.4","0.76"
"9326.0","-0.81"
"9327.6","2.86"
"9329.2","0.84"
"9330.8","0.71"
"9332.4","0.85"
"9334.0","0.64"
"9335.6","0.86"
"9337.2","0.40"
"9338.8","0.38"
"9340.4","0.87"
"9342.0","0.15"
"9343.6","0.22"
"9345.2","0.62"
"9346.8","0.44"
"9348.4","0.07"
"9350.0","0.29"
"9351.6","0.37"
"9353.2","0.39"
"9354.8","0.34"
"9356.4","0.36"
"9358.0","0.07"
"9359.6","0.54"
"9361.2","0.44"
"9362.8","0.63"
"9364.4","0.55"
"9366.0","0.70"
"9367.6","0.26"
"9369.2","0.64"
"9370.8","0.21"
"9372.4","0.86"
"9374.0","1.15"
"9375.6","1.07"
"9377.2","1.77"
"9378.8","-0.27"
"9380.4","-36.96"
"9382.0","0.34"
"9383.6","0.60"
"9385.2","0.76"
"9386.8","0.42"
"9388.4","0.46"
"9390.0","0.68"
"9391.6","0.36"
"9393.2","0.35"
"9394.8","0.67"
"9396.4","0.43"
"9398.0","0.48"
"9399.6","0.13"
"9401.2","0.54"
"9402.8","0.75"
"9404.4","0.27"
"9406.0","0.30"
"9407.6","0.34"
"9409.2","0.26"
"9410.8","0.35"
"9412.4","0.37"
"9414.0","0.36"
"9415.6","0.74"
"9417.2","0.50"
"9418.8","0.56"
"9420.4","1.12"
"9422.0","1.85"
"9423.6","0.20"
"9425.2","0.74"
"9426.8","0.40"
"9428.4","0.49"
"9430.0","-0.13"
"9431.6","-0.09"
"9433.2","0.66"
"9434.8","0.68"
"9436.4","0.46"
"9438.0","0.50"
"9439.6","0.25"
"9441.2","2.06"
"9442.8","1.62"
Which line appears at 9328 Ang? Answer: [O III] 5007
